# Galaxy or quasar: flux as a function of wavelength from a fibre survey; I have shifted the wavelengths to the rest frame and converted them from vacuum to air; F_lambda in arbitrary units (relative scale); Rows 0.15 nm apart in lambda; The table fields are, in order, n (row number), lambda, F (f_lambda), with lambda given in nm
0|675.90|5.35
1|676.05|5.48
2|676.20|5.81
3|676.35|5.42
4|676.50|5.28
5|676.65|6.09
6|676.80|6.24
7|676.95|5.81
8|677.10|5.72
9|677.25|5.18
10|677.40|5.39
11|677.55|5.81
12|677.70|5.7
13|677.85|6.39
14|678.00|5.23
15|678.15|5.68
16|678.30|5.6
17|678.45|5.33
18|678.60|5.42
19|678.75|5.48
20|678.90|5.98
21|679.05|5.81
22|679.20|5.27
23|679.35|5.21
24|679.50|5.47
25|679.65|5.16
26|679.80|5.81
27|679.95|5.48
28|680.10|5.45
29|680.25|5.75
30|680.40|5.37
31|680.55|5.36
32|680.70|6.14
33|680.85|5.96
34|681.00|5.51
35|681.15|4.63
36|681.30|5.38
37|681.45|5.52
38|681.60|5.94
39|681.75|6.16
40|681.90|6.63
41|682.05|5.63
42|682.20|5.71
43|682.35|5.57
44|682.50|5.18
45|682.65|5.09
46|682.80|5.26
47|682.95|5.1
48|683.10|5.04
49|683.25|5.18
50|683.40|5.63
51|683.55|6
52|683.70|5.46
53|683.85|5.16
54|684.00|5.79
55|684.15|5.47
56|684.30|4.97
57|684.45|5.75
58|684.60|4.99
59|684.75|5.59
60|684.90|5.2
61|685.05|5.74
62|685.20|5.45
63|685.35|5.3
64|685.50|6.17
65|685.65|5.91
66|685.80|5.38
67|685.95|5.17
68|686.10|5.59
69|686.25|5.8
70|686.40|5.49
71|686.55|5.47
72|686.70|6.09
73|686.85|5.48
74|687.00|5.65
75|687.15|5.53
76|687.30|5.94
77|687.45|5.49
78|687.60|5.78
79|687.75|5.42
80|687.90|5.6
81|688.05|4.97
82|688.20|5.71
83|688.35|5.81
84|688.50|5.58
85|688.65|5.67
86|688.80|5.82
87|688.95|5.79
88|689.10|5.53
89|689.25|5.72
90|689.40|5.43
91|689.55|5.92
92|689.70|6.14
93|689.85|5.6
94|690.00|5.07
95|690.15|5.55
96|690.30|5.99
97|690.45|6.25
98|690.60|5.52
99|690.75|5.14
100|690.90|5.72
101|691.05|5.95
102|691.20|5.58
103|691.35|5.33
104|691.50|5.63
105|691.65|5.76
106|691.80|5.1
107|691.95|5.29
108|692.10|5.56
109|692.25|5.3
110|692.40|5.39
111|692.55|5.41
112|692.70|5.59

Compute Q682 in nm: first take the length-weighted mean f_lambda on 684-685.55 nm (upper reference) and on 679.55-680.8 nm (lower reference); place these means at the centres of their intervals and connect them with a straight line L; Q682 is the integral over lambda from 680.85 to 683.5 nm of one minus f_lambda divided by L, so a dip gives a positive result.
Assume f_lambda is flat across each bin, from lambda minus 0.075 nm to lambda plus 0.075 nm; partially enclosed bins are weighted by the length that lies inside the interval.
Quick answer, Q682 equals 0.01 nm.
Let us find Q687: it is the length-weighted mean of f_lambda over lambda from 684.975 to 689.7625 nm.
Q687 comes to 5.64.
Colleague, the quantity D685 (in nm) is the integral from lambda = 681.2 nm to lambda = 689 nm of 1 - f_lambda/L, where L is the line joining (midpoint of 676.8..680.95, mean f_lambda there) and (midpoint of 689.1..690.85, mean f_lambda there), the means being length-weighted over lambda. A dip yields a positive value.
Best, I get 0.11 nm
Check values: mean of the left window 5.6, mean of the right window 5.66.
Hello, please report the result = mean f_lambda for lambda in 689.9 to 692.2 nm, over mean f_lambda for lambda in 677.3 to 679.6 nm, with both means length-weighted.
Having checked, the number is 1.0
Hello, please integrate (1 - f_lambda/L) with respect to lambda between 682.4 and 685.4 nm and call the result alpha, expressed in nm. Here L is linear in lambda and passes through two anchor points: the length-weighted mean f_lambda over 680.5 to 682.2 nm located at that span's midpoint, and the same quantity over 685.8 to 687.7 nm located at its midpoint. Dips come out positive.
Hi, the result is 0.158 nm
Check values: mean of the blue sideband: 5.72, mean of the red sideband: 5.61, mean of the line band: 5.37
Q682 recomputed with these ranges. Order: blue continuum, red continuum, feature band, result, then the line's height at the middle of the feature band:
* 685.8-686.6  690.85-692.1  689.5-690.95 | -0.04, 5.53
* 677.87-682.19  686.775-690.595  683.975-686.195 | 0.05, 5.63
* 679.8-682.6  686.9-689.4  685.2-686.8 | 0.00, 5.62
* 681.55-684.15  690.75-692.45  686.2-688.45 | -0.04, 5.52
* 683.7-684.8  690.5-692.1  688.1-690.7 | -0.10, 5.48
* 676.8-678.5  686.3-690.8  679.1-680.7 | 0.05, 5.65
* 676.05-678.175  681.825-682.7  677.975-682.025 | 0.06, 5.67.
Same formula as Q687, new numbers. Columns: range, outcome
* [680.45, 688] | 5.55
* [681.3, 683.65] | 5.57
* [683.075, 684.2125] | 5.48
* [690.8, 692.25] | 5.53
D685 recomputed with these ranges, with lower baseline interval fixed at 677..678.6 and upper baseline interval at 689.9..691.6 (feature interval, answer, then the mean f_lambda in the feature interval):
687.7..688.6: 0.01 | 5.52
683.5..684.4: 0.02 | 5.47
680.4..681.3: 0.02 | 5.5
